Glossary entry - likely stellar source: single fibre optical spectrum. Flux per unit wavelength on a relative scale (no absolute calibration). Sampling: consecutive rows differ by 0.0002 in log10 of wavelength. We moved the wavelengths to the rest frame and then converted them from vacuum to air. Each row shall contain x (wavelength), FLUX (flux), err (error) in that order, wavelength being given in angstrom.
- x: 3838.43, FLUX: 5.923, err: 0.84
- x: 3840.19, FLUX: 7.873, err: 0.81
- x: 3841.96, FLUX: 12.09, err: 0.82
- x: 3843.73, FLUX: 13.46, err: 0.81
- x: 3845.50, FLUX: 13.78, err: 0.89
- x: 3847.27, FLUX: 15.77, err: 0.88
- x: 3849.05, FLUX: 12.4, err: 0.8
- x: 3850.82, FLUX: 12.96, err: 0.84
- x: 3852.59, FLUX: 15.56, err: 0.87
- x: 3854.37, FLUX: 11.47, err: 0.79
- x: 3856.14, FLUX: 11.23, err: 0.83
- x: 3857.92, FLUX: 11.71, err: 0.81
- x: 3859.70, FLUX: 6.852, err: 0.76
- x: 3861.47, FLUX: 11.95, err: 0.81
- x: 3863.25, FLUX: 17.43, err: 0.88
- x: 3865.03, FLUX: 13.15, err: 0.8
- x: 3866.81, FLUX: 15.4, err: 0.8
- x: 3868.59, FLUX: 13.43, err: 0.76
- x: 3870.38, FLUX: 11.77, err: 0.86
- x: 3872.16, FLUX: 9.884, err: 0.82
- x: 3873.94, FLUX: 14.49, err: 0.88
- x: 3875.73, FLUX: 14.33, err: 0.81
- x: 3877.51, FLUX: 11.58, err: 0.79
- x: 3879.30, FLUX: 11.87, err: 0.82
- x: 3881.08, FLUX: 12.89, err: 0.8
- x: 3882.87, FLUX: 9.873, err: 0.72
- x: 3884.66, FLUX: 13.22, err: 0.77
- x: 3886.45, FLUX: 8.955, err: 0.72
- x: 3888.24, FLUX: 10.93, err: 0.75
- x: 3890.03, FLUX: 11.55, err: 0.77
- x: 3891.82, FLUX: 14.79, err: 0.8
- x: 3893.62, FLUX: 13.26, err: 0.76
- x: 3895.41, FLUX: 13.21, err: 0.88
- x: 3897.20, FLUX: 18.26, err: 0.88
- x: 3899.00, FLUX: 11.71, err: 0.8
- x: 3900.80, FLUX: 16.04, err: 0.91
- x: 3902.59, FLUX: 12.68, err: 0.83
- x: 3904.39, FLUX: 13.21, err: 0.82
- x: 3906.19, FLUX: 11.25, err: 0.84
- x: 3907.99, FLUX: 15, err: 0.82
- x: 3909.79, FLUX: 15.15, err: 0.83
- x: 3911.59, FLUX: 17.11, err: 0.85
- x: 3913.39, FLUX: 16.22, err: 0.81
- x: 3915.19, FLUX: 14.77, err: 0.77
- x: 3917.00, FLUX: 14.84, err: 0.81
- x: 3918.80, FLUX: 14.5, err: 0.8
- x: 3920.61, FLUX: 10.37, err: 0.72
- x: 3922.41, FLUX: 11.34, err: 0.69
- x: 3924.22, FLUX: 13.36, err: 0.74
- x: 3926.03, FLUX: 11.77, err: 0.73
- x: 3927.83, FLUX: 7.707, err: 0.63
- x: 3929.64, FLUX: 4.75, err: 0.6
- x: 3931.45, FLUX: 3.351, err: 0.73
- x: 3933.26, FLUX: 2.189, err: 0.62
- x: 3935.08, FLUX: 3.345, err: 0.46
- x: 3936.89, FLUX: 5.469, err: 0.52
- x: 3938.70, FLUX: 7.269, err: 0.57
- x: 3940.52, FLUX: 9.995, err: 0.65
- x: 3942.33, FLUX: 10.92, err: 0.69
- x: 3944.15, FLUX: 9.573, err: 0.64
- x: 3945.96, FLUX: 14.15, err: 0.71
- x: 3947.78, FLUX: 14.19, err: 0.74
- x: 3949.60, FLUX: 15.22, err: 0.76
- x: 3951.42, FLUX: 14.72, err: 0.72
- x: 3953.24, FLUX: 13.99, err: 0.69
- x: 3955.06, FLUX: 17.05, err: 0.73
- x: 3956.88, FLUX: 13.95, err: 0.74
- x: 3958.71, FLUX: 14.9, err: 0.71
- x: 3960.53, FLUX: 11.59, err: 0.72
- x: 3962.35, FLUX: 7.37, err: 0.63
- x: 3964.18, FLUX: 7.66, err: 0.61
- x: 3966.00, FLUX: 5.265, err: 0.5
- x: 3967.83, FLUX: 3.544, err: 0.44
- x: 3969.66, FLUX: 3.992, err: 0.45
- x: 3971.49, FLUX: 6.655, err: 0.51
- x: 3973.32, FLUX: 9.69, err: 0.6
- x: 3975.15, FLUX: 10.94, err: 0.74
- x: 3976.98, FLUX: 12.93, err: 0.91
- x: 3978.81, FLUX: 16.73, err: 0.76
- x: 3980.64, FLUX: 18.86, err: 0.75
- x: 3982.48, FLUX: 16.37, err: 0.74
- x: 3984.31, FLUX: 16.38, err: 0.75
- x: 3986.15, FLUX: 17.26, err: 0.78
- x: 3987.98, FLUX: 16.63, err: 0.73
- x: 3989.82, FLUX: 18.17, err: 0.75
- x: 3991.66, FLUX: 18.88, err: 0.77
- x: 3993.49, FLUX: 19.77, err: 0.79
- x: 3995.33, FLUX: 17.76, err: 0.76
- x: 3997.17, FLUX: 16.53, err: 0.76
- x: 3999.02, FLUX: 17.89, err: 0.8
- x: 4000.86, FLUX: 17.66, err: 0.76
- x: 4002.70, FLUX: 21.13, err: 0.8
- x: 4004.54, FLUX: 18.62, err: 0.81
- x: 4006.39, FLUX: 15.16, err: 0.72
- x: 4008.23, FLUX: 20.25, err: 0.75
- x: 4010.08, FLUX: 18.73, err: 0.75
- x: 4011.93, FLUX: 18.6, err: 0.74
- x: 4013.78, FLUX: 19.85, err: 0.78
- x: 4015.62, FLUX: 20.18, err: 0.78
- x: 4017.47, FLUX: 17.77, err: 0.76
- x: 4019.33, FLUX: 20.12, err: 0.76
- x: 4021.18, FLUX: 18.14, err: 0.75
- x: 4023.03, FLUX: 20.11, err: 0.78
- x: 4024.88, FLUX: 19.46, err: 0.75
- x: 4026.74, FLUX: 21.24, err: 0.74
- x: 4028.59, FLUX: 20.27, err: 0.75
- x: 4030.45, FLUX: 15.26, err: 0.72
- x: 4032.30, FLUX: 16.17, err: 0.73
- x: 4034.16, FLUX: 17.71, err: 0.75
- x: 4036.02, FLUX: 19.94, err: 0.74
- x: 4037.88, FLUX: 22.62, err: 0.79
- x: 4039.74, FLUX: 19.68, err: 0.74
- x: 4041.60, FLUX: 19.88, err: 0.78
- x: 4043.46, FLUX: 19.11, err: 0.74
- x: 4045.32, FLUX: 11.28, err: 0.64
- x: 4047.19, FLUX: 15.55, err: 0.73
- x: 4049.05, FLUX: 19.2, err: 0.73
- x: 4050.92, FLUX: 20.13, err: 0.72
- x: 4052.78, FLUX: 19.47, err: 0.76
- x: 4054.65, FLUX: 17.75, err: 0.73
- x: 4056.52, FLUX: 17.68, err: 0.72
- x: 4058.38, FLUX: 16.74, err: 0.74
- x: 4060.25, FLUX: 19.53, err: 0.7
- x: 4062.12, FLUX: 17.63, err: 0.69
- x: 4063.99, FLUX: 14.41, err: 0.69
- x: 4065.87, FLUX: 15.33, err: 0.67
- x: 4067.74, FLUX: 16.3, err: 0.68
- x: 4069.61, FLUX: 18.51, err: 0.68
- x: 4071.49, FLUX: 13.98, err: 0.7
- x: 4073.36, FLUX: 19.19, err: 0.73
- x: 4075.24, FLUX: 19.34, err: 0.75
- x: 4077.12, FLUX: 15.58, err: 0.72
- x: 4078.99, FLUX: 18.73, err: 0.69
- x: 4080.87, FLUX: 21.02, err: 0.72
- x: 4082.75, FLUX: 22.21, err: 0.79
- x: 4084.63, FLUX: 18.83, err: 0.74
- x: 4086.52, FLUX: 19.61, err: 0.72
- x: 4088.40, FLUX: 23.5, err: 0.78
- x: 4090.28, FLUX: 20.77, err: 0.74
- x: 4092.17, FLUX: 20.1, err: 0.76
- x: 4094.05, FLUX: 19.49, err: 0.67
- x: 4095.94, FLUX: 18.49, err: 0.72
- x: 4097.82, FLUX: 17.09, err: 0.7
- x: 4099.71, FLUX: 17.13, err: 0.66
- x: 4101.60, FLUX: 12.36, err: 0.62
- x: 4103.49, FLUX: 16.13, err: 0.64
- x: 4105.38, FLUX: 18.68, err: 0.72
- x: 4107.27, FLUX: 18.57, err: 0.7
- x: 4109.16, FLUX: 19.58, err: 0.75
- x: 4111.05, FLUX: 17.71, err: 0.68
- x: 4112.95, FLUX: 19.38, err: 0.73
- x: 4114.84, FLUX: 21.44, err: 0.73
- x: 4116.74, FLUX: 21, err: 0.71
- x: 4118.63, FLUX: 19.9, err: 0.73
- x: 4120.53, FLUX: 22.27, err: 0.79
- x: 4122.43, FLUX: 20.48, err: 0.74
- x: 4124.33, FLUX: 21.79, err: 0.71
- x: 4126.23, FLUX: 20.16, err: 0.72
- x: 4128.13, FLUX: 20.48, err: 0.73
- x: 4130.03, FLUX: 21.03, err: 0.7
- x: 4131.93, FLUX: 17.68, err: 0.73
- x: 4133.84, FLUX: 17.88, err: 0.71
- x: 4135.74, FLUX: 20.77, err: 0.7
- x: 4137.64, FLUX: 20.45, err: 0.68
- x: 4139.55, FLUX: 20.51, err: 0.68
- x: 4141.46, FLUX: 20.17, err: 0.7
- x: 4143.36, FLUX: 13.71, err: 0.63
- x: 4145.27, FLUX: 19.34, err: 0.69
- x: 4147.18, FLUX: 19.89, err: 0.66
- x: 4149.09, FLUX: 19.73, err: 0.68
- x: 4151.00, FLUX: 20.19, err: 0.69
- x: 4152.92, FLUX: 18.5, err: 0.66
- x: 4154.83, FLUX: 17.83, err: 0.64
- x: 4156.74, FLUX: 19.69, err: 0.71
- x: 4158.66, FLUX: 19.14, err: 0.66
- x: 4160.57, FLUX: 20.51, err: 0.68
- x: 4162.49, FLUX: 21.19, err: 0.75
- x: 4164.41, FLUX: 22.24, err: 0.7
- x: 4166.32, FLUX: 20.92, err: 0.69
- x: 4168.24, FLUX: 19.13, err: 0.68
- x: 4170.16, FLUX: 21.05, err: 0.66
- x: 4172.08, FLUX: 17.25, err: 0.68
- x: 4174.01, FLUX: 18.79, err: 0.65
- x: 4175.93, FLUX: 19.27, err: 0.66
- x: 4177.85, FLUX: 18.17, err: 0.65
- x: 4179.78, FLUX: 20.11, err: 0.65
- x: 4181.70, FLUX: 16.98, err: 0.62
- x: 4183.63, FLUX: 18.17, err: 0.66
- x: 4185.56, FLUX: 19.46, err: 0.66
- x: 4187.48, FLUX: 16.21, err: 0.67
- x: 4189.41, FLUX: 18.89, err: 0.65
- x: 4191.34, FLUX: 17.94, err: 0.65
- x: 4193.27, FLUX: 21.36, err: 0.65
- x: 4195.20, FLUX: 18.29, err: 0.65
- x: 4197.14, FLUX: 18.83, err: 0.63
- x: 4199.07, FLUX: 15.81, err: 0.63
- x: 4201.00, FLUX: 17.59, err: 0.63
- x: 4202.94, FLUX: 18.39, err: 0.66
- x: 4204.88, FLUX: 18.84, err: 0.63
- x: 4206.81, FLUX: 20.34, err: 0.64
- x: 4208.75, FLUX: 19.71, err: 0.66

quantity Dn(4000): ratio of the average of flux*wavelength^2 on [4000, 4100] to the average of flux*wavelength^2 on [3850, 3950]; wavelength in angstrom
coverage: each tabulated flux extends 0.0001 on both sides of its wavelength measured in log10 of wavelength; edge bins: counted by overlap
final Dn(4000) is 1.68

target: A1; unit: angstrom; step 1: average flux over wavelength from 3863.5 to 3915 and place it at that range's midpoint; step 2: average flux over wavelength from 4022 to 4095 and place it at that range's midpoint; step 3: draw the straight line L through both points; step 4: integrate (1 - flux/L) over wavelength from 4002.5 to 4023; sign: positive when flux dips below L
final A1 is -2.1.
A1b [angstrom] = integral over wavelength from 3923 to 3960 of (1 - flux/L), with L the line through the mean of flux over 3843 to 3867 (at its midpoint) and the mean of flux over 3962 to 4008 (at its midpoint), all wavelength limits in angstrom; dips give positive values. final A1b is 9.2 angstrom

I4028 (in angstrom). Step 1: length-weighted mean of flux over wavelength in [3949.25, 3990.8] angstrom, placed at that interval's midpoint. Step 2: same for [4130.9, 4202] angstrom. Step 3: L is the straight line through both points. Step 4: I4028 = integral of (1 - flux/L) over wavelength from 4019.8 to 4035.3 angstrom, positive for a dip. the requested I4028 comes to -4.45 angstrom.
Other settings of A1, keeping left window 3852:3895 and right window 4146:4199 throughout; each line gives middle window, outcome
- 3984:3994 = -1.89 angstrom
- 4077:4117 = -3.54 angstrom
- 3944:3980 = 7.69 angstrom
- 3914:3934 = 5.08 angstrom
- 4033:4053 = -2.83 angstrom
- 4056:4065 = -0.28 angstrom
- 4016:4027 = -2.54 angstrom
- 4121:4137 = -1.68 angstrom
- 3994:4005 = -2.20 angstrom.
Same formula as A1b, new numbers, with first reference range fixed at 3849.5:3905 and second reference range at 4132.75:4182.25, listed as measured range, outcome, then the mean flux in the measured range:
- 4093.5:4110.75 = 0.58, 17.5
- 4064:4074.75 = 0.45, 16.6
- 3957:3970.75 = 6.20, 8.1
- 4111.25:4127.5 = -1.91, 20.6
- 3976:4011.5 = -4.92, 17.7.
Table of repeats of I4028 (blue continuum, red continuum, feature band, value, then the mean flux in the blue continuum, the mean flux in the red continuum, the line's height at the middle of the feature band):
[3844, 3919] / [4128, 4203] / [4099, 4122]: -1.0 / 13.2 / 19.1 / 17.9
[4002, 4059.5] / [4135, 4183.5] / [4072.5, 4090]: -0.8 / 18.6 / 19.4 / 18.9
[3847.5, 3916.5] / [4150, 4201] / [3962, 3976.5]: 7.6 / 13.1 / 19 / 14.9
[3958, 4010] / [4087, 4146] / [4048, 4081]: -0.7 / 14.3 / 19.3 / 17.3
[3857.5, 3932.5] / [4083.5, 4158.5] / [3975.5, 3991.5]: -1.5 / 12.5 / 19.3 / 15.2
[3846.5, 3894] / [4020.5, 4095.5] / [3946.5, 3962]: 1.0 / 12.5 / 18.5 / 15.2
